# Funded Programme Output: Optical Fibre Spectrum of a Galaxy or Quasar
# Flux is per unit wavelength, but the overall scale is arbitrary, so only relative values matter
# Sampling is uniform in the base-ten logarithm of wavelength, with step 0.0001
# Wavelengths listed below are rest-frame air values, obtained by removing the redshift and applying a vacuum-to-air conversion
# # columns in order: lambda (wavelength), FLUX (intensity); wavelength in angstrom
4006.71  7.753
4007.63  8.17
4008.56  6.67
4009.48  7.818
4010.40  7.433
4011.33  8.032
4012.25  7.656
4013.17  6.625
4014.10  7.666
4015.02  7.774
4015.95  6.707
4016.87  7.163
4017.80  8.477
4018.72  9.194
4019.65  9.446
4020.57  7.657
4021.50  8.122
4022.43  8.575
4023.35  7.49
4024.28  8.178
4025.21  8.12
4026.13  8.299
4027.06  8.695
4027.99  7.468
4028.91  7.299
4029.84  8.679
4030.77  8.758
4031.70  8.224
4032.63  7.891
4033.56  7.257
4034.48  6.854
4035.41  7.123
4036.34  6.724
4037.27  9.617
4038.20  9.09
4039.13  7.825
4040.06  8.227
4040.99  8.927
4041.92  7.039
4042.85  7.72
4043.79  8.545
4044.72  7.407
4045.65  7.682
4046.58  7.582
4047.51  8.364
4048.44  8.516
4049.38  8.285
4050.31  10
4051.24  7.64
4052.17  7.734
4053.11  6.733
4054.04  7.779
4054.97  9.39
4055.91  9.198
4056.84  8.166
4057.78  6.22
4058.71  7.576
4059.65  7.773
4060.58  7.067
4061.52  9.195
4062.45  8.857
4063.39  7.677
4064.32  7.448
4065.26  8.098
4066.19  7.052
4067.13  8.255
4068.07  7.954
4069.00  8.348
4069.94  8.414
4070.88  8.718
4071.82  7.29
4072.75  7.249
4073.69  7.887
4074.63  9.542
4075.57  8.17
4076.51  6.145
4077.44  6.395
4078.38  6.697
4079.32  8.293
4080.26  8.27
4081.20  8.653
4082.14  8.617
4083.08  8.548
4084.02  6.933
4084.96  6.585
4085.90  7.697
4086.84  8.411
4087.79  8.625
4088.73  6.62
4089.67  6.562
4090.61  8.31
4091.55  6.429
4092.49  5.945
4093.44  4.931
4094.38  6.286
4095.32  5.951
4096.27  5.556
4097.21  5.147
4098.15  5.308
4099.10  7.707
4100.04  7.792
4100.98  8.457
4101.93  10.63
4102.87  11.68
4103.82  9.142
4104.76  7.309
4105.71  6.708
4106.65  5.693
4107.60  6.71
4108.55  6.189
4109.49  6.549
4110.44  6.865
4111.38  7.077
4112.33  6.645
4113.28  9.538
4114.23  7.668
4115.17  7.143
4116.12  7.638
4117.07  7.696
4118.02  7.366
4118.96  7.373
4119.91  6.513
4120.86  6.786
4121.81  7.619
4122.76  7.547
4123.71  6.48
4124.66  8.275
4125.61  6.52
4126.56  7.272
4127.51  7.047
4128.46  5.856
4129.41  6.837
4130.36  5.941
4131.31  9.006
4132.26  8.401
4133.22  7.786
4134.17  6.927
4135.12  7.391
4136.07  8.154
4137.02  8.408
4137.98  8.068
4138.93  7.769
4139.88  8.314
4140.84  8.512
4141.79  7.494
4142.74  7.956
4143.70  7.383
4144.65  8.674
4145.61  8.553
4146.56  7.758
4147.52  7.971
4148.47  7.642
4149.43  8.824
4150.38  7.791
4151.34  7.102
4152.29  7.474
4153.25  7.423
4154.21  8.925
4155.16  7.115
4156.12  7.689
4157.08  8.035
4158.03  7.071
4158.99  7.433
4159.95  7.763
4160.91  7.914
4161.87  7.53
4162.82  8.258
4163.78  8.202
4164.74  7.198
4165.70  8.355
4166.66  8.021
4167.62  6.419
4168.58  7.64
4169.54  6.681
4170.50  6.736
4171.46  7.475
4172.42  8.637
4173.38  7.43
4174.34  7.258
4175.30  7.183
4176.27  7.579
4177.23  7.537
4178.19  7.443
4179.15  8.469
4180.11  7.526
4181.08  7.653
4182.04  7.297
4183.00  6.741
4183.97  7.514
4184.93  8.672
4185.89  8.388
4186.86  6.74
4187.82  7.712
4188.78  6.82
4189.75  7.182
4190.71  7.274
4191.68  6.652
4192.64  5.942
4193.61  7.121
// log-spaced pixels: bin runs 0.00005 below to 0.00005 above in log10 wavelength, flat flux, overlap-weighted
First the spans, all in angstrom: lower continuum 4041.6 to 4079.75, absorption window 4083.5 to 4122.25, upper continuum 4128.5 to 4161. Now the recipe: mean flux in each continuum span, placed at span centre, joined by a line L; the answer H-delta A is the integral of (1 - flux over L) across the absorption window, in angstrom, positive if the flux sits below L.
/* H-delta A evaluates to 3.1 angstrom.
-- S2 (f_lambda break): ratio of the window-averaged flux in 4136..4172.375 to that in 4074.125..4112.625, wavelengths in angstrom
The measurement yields 1.06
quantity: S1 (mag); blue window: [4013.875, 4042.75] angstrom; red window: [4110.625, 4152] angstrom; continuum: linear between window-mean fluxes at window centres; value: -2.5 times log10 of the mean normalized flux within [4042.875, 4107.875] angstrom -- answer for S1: 0.02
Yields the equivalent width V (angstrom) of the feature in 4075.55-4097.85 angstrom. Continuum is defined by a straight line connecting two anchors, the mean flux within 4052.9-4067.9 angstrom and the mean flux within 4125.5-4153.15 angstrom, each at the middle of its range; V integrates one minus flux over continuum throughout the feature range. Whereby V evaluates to 2.3 angstrom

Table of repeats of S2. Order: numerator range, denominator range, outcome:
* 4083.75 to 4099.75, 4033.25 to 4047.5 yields 0.85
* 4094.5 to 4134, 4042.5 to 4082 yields 0.92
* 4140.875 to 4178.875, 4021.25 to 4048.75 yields 0.96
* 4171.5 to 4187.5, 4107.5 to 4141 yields 1.03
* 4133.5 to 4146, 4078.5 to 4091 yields 1.02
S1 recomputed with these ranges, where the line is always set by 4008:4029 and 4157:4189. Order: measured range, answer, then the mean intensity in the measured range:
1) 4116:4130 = 0.08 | 7.1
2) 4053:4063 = -0.03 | 8.04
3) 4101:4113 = 0.01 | 7.66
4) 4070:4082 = -0.01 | 7.82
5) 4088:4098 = 0.24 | 6.21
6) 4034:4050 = -0.02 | 7.99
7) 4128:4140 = 0.01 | 7.59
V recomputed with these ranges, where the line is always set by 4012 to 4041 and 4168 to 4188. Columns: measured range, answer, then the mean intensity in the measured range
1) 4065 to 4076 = -0.32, 8.08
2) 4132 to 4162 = -0.90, 7.85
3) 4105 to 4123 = 1.40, 7.12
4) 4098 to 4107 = -0.48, 8.17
